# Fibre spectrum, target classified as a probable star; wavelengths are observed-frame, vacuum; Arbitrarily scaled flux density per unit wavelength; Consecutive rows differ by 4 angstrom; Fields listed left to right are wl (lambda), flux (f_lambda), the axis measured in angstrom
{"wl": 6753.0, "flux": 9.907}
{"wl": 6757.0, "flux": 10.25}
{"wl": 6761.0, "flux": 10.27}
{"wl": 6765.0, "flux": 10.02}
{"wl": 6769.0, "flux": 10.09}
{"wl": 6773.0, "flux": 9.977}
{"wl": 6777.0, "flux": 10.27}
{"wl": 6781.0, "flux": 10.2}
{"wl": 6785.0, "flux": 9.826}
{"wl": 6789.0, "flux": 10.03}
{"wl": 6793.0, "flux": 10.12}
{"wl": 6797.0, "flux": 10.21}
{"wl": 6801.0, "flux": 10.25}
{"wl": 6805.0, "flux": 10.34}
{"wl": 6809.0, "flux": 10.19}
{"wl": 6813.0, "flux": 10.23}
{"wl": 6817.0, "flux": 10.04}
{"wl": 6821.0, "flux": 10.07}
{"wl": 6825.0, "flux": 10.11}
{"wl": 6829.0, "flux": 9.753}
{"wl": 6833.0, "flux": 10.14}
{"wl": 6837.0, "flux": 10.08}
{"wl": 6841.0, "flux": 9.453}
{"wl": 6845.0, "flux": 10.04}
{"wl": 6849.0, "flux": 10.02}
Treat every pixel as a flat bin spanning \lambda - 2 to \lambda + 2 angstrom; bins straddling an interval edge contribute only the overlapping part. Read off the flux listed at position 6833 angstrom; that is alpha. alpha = 10.14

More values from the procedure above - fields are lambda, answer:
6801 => 10.25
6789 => 10.03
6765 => 10.02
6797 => 10.21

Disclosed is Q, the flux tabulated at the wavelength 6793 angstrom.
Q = 10.12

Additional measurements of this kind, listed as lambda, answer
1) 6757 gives 10.25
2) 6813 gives 10.23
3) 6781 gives 10.2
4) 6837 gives 10.08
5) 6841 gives 9.453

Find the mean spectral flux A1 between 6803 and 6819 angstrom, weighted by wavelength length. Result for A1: 10.2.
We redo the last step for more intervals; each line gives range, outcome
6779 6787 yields 10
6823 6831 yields 9.93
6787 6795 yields 10.1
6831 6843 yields 9.89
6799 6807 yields 10.3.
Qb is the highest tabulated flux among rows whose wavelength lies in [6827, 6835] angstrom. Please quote 10.14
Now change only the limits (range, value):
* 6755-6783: 10.27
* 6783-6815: 10.34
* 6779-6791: 10.2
